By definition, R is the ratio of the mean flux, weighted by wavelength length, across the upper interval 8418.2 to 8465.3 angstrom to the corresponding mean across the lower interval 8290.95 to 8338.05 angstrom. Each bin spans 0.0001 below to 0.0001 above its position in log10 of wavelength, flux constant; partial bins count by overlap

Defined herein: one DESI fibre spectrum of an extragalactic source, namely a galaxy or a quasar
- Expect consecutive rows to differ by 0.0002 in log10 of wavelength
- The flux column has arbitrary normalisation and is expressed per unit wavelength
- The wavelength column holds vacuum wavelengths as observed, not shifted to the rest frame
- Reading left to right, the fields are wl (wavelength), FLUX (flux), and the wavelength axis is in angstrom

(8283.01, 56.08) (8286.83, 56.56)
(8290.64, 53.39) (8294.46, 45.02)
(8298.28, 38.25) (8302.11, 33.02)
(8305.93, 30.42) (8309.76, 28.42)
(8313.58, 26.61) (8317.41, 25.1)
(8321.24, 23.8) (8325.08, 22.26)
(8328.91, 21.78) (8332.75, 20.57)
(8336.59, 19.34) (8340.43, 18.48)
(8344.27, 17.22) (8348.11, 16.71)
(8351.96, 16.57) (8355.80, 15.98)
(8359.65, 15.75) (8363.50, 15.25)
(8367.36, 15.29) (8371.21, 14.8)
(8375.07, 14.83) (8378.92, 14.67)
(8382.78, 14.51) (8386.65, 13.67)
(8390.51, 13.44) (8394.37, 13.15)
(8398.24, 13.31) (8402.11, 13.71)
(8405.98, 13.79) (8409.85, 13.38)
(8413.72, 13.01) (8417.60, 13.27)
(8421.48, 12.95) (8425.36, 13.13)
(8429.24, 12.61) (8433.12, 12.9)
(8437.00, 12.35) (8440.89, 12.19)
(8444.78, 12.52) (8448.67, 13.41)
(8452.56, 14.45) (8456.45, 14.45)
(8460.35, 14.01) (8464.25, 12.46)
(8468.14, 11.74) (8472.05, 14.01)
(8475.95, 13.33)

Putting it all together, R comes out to 0.46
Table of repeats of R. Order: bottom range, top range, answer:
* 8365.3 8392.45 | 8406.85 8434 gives 0.90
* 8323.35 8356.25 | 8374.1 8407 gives 0.74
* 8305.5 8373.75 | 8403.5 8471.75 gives 0.66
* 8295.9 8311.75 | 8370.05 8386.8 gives 0.44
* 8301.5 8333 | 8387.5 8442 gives 0.51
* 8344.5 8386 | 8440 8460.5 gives 0.88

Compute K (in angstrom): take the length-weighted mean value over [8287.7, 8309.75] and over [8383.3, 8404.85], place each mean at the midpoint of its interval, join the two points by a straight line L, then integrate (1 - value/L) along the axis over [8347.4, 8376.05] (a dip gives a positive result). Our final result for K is 8.6 angstrom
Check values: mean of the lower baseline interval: 39.8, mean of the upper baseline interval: 13.5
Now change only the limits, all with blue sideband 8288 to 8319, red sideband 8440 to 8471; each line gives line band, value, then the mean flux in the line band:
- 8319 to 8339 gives 6.51 angstrom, 21.5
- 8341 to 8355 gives 5.86 angstrom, 16.9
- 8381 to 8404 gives 9.06 angstrom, 13.6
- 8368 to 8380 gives 4.95 angstrom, 14.8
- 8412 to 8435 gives 6.31 angstrom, 13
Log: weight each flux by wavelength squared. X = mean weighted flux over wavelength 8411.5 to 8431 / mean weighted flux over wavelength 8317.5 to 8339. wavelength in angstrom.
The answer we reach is 0.61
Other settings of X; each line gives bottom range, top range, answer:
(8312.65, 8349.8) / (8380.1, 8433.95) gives 0.65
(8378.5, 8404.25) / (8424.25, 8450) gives 0.94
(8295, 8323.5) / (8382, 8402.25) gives 0.46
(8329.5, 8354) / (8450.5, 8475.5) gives 0.76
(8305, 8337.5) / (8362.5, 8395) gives 0.60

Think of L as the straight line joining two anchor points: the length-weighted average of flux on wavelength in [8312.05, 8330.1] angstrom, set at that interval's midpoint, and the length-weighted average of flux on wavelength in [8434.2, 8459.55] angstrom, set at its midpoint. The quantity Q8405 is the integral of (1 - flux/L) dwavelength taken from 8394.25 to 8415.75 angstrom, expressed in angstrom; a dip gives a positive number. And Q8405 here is 4.3 angstrom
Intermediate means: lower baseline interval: 23.9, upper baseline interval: 13.3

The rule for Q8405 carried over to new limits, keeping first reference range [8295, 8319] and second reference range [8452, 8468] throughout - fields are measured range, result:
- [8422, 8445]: 5.47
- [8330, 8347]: 5.34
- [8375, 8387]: 4.35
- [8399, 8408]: 2.87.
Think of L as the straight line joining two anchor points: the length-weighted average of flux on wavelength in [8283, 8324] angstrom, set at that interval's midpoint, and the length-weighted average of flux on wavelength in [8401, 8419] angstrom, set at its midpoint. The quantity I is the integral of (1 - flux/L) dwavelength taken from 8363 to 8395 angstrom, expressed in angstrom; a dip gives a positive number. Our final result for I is 9.0 angstrom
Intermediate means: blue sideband 36.7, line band 14.4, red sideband 13.4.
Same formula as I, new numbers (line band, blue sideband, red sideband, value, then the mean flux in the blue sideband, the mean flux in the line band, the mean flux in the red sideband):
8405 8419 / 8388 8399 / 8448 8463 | 0.2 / 13.3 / 13.3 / 14.1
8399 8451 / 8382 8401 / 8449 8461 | 3.2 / 13.6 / 13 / 14.2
